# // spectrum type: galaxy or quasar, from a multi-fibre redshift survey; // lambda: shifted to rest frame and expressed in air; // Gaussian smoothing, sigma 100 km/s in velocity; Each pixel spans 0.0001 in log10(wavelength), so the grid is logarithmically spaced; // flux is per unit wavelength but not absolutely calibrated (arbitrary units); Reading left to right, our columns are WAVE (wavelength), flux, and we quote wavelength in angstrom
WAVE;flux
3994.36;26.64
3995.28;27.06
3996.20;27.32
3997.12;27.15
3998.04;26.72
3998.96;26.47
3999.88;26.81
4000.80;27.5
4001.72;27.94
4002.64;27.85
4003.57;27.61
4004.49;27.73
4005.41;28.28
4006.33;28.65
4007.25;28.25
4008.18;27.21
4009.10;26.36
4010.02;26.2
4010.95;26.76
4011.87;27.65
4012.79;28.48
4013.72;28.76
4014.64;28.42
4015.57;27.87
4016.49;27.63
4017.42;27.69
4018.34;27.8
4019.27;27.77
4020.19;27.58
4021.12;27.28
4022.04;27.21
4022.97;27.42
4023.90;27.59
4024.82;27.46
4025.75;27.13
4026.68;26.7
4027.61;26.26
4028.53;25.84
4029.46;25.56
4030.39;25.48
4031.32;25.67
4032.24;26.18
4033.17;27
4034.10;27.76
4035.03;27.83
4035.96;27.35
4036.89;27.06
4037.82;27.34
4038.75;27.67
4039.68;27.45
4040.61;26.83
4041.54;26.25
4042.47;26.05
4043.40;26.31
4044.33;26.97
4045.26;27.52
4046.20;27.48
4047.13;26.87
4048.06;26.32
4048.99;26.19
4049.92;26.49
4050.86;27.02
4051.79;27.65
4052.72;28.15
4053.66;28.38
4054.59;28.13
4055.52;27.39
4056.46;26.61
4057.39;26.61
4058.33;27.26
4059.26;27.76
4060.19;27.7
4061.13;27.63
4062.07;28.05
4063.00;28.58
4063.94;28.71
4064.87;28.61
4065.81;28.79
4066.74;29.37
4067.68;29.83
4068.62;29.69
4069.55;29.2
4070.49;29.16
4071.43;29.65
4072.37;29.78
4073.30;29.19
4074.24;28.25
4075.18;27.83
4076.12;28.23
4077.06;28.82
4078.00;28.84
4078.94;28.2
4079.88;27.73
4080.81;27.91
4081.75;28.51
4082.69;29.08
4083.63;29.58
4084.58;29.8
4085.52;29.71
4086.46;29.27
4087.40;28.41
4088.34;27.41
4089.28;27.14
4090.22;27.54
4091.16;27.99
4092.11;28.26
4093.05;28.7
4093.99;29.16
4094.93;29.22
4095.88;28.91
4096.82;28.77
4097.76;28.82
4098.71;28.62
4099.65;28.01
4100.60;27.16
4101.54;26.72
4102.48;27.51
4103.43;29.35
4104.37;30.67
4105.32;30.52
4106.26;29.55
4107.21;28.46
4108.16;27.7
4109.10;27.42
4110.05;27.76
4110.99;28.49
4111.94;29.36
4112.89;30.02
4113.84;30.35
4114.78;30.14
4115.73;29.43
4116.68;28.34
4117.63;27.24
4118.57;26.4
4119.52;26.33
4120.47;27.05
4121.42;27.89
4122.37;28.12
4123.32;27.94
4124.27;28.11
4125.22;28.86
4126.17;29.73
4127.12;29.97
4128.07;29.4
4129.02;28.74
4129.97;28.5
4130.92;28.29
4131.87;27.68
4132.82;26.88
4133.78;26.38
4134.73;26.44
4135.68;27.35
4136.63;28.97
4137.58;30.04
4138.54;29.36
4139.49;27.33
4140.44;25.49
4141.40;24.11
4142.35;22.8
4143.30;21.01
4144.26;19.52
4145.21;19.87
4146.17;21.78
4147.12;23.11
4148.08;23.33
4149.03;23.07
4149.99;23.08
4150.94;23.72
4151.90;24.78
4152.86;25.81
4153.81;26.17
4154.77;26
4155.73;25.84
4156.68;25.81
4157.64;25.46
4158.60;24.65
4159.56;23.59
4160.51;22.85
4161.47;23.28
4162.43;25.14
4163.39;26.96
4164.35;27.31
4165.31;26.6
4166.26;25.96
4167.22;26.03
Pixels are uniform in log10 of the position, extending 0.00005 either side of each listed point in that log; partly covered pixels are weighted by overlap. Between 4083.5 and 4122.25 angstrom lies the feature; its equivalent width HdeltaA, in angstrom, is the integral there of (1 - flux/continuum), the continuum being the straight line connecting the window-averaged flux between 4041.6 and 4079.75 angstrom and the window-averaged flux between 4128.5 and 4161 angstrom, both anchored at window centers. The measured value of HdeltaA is -2.8 angstrom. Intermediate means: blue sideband 28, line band 28.5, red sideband 25.2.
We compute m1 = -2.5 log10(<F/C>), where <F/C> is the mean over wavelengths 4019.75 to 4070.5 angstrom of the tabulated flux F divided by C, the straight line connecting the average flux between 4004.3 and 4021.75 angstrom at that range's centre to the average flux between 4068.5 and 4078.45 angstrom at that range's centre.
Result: 0.039 mag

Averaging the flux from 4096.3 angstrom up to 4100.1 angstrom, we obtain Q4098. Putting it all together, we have 28.6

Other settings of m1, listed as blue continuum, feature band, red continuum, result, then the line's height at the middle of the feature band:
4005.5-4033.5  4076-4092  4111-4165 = -0.07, 26.7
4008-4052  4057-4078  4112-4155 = -0.07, 26.9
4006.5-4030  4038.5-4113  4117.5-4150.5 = -0.06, 26.8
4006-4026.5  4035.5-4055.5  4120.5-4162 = 0.00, 27.2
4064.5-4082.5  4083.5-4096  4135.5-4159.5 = -0.03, 27.9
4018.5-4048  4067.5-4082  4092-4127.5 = -0.04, 27.8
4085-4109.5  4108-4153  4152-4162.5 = -0.01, 26.5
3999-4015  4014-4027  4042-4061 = 0.00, 27.5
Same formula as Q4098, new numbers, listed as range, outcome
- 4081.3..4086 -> 29.3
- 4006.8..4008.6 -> 27.6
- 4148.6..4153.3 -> 24.1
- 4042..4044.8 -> 26.5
